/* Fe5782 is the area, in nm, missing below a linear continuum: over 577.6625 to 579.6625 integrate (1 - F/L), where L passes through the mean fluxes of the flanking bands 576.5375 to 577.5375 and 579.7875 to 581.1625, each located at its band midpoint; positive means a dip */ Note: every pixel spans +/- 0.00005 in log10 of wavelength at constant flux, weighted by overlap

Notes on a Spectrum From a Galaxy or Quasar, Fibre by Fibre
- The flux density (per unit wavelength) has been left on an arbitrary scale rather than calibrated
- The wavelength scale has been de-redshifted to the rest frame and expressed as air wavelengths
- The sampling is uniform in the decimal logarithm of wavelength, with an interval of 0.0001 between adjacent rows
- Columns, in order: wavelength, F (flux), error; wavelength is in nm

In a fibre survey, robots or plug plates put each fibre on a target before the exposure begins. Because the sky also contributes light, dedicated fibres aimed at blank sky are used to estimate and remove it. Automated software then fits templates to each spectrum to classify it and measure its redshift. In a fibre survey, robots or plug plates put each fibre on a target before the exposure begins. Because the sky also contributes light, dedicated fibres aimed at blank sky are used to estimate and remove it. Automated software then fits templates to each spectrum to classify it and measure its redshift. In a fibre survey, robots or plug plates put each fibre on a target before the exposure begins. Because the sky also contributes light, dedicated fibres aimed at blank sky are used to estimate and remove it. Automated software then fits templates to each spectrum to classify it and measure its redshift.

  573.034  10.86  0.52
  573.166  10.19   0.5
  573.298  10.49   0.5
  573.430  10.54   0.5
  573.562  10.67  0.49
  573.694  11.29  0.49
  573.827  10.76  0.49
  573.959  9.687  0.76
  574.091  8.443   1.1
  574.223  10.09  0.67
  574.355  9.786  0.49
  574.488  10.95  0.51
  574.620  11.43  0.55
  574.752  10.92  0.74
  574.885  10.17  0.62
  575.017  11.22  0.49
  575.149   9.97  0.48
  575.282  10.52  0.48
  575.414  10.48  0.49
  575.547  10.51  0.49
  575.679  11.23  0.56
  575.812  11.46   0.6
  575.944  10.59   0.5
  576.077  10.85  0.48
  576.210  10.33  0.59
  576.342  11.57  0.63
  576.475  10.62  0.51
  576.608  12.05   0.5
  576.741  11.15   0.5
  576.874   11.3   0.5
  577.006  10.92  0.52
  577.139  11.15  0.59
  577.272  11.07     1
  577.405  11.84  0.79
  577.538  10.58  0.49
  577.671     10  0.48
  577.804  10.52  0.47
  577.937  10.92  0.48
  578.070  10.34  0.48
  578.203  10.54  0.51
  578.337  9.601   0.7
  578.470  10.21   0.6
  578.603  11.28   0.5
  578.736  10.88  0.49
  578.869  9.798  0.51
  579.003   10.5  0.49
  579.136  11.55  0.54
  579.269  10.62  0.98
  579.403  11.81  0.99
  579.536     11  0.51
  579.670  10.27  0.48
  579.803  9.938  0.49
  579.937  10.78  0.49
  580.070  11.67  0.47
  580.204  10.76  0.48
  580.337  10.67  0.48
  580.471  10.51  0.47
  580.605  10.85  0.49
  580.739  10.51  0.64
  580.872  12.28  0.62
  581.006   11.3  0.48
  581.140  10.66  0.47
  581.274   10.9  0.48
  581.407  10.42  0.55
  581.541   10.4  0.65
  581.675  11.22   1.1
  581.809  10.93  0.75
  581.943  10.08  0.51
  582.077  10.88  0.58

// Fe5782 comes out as 0.09 nm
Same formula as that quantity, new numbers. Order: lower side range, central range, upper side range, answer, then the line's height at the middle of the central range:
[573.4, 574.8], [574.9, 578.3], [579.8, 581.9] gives -0.09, 10.6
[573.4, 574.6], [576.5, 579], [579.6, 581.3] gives -0.04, 10.6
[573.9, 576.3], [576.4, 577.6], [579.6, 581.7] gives -0.07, 10.6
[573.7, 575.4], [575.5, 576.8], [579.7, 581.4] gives -0.07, 10.5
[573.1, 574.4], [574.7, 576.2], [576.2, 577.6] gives 0.00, 10.7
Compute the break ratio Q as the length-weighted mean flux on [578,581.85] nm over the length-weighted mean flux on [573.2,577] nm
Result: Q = 1.0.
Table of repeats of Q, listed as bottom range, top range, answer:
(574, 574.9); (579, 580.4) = 1.06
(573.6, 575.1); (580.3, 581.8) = 1.04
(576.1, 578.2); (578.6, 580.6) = 0.99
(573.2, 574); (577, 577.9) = 1.03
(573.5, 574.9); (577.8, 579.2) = 1.02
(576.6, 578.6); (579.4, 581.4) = 1.01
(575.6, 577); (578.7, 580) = 0.96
